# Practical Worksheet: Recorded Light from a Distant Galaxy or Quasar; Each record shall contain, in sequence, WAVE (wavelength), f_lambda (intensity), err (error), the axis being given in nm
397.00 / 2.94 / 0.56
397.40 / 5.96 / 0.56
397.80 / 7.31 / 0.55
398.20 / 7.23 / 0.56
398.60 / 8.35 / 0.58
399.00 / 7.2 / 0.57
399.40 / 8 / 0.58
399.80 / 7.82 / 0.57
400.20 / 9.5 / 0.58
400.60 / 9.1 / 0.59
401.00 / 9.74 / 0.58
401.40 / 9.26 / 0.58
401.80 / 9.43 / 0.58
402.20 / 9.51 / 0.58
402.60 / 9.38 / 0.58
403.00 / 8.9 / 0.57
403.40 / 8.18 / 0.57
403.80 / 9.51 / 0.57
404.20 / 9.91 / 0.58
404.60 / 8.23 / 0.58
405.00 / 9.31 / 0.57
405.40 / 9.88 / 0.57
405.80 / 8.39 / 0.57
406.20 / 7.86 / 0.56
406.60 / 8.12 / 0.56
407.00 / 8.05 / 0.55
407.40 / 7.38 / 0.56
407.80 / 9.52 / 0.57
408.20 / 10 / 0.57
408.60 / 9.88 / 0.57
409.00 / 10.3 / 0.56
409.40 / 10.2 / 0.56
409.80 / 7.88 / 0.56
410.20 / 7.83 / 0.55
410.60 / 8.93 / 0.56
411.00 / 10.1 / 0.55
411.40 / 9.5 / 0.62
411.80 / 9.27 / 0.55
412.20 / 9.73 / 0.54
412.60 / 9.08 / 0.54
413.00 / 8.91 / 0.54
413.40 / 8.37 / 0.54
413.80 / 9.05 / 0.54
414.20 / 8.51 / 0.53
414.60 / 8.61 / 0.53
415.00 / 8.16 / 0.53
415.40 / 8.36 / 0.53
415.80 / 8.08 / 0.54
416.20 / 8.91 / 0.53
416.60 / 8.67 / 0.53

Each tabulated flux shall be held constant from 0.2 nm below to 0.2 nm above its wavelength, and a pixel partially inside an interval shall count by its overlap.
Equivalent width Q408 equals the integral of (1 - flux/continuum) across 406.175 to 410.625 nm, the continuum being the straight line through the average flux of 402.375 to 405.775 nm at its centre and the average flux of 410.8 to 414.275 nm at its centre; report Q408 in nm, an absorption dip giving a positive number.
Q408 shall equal 0.14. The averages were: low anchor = 9.13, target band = 8.86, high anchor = 9.19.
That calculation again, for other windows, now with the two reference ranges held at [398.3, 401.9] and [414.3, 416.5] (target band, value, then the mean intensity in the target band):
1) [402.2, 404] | -0.09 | 9.05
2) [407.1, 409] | -0.16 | 9.25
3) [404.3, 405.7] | -0.09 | 9.14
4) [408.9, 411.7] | -0.23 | 9.21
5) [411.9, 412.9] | -0.10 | 9.34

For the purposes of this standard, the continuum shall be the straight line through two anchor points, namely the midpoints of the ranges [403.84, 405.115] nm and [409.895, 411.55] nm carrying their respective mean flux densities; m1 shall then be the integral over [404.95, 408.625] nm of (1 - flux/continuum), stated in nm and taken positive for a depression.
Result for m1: 0.14 nm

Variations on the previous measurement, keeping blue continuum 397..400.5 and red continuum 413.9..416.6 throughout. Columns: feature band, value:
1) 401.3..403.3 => -0.412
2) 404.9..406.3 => -0.183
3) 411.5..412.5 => -0.143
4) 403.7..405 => -0.236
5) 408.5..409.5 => -0.255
